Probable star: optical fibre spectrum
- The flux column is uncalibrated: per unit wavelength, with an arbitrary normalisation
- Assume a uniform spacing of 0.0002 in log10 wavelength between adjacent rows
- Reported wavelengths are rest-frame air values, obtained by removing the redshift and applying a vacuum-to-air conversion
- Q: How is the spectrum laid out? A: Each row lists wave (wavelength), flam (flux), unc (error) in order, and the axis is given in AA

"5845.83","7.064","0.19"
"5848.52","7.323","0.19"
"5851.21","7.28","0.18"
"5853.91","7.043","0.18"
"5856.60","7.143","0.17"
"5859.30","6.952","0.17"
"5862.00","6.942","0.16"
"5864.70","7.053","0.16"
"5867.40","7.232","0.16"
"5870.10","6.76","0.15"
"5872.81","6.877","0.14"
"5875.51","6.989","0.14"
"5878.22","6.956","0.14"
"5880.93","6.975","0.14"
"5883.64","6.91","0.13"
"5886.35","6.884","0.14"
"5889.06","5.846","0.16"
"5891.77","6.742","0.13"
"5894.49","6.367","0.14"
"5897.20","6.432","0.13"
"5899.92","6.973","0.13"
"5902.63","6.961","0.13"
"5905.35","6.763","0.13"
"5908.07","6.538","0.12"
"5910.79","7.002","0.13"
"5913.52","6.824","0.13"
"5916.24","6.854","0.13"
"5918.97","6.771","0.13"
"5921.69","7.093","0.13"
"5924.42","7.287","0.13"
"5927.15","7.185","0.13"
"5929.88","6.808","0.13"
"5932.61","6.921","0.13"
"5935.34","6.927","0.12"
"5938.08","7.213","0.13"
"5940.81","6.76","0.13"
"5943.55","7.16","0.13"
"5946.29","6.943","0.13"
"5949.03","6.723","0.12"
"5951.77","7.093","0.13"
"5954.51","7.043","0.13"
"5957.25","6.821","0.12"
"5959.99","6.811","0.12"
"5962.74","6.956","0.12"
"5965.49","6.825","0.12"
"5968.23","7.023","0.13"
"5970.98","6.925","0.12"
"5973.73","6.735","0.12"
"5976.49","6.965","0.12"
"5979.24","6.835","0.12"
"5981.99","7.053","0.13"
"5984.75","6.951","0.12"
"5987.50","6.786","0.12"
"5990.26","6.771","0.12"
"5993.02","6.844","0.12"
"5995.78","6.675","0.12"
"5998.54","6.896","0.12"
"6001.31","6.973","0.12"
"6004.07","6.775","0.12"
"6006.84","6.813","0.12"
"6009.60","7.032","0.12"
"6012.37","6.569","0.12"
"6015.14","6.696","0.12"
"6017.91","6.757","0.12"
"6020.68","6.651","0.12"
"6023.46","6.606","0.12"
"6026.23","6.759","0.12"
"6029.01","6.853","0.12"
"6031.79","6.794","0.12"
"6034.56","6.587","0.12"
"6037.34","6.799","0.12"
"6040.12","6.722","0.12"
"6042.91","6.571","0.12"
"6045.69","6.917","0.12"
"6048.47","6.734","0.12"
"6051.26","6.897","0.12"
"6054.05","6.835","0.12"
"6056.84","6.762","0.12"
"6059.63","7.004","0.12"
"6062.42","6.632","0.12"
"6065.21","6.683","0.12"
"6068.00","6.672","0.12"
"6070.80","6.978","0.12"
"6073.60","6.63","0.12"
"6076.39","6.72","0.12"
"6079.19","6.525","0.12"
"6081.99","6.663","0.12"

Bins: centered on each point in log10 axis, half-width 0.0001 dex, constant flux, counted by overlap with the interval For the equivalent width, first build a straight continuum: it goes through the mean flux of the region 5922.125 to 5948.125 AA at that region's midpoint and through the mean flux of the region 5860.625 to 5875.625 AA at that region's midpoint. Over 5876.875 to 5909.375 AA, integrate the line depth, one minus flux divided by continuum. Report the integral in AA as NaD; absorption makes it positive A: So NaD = 1.4 AA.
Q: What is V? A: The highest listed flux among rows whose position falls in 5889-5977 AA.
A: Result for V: 7.287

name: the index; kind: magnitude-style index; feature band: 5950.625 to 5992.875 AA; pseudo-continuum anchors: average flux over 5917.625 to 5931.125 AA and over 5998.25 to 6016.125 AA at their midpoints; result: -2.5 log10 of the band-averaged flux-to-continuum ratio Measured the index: 0.00 mag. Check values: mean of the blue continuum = 7.03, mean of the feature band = 6.9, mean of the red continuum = 6.82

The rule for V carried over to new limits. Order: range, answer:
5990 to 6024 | 7.032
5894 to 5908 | 6.973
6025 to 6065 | 7.004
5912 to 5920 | 6.854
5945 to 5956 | 7.093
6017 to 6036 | 6.853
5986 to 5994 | 6.844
